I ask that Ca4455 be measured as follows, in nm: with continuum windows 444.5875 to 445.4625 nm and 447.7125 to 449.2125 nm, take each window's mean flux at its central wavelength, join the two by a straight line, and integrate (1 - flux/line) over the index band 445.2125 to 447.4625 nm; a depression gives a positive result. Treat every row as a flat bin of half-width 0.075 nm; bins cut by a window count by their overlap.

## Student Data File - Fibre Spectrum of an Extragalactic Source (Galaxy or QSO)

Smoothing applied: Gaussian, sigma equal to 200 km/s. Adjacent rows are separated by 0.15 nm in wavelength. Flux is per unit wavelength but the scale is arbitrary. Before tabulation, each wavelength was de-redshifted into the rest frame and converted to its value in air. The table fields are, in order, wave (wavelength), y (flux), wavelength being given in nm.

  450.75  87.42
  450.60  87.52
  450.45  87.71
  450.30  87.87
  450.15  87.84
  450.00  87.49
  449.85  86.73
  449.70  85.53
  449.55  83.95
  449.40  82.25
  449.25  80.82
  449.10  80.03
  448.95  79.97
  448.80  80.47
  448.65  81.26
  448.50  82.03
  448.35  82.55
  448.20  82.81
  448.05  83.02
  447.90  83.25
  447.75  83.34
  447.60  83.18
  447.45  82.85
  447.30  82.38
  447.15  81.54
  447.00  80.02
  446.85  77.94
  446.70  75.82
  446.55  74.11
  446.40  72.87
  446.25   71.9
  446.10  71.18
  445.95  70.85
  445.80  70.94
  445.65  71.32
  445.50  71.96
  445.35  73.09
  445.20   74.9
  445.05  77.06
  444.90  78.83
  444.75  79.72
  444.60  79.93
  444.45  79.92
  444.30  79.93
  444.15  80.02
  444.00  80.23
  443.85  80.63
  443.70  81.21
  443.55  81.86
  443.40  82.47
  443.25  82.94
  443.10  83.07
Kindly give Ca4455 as 0.107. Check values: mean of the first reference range 76.8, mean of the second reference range 81.8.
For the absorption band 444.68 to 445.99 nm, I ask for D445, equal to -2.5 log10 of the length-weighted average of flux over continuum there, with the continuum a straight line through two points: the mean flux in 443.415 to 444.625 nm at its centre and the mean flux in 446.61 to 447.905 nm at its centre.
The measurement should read 0.09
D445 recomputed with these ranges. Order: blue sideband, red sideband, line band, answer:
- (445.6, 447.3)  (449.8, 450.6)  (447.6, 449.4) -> 0.00 mag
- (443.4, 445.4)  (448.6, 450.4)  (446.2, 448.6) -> 0.02 mag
